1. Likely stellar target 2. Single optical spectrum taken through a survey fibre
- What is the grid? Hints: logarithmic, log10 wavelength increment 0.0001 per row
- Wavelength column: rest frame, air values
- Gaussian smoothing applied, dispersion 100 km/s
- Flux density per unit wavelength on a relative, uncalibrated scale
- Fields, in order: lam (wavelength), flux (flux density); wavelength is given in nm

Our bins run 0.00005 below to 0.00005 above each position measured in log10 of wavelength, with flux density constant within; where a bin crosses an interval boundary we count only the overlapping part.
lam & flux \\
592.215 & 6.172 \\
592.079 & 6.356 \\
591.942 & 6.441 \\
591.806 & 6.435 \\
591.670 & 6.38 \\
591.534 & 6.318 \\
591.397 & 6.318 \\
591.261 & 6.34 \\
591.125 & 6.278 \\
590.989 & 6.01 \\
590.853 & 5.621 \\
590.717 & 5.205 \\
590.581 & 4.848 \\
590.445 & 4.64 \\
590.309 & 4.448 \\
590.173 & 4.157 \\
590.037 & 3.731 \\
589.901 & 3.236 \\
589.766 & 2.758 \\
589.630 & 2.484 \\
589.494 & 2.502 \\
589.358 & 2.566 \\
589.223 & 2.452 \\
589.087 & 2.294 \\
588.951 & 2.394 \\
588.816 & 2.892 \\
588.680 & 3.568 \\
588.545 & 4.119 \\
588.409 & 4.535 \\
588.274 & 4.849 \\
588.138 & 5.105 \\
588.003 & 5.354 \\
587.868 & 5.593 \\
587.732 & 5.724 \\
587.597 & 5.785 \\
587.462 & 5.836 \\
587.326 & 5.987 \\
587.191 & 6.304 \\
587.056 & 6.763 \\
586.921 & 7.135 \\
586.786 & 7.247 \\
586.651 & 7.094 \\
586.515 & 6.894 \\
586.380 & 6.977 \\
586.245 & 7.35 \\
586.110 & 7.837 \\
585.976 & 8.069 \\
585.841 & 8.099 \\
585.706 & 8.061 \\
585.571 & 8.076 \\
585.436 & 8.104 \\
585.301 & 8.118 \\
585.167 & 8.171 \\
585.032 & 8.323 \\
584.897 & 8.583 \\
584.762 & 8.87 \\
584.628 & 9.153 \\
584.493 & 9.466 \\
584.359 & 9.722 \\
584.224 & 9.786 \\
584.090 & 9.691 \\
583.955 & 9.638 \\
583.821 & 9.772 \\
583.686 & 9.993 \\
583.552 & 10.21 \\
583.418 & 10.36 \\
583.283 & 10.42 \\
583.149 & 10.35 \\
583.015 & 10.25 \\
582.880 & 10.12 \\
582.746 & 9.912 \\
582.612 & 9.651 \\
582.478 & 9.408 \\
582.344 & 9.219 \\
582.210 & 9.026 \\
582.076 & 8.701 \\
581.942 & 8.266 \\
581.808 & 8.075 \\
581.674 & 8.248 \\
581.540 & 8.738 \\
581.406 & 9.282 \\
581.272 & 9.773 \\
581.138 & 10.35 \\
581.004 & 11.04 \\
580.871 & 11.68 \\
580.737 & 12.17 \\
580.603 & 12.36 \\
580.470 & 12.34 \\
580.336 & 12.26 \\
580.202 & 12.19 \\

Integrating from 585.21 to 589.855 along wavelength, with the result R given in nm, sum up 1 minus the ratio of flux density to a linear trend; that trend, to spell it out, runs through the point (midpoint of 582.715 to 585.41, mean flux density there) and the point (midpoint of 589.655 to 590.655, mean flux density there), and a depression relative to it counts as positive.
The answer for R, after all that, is 0.71 nm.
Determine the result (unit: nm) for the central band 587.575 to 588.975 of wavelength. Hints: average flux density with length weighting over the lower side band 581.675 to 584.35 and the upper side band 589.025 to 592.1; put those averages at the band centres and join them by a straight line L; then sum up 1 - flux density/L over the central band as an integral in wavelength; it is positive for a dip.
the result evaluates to 0.37 nm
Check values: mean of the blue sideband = 9.59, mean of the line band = 4.57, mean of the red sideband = 4.67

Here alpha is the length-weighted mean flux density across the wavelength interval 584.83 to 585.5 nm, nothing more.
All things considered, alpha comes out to 8.26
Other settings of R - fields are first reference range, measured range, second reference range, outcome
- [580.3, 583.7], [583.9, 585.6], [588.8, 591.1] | -0.222 nm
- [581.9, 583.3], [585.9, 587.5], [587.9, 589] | -0.327 nm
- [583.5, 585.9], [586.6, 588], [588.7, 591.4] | 0.060 nm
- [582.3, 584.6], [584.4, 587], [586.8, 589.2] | -0.199 nm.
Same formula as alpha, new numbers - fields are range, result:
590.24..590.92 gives 4.95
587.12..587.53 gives 6.05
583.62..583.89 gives 9.87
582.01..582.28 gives 8.87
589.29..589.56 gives 2.54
